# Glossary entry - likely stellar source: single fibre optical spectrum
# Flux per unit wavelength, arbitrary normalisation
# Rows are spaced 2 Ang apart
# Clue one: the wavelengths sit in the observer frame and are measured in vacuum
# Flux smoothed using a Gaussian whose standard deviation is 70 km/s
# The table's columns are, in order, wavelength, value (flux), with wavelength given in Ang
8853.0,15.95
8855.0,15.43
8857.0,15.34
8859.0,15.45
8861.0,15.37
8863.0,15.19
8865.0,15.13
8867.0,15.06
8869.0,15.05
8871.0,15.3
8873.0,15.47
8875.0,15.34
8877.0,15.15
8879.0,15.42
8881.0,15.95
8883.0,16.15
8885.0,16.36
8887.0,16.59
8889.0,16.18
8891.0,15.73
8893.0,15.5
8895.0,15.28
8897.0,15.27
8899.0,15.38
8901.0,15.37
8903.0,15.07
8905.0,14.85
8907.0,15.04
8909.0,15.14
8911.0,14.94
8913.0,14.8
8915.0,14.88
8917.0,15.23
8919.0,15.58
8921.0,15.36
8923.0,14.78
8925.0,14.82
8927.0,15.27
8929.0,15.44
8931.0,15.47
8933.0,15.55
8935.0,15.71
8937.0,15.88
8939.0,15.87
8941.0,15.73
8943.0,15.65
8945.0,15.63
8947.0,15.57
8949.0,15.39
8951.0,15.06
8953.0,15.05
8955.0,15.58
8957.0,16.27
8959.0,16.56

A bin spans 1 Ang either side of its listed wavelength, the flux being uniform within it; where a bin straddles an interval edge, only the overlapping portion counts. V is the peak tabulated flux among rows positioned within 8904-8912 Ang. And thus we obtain 15.14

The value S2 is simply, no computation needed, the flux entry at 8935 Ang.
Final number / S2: 15.71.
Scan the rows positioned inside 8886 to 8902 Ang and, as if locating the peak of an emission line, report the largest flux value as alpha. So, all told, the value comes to 16.59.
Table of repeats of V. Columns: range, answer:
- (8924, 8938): 15.88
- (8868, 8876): 15.47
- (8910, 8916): 14.94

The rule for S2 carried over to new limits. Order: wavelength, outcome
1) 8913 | 14.8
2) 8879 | 15.42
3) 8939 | 15.87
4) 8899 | 15.38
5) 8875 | 15.34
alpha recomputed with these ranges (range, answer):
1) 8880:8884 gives 16.15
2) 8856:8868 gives 15.45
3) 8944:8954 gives 15.63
